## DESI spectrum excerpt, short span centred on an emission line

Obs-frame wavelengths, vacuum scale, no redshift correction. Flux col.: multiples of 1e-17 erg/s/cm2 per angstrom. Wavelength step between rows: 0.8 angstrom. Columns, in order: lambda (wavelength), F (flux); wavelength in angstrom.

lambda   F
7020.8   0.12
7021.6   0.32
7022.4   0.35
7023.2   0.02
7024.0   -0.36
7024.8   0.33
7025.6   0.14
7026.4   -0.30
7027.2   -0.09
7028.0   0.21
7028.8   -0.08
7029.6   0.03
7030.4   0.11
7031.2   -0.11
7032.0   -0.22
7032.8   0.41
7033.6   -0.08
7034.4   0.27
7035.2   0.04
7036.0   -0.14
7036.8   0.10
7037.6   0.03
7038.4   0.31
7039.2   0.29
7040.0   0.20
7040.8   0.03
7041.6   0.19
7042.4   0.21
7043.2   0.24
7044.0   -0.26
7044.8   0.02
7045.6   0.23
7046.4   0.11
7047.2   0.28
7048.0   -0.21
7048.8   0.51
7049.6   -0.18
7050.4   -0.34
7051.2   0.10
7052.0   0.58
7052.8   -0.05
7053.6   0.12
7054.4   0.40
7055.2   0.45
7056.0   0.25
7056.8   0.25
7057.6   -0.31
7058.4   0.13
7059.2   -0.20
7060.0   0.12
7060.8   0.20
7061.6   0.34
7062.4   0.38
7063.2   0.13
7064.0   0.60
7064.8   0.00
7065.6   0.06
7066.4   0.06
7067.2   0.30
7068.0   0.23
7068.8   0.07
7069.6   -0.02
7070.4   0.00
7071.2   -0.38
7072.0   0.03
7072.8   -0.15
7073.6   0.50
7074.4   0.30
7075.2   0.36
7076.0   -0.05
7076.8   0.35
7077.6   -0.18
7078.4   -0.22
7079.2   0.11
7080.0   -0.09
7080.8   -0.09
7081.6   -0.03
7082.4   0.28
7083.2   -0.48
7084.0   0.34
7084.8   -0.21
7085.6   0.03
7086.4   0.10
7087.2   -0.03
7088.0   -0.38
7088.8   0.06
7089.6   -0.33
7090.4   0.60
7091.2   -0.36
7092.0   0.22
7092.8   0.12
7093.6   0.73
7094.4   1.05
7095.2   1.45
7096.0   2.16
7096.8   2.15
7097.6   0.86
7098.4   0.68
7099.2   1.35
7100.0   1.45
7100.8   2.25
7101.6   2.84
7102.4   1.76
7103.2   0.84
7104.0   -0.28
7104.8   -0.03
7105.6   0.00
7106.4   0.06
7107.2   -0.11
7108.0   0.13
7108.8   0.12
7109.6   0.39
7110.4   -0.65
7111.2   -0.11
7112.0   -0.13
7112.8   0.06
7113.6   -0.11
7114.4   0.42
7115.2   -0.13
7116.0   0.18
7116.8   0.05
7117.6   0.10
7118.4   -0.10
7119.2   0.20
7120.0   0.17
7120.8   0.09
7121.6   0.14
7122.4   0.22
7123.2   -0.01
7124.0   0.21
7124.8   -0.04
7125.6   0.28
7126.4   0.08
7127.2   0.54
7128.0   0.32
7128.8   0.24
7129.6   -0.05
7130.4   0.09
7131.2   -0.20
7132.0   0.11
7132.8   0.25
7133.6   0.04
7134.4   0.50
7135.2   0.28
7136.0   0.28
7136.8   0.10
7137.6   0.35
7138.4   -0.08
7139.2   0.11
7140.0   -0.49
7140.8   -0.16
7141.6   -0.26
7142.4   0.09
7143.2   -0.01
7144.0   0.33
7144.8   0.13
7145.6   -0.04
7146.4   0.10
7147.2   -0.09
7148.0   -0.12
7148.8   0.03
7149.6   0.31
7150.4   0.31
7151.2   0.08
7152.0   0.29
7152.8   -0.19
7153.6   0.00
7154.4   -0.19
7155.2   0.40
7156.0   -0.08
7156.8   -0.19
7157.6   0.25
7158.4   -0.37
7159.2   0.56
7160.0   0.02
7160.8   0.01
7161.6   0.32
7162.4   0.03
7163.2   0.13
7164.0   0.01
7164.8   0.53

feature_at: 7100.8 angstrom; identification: [O II] 3727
